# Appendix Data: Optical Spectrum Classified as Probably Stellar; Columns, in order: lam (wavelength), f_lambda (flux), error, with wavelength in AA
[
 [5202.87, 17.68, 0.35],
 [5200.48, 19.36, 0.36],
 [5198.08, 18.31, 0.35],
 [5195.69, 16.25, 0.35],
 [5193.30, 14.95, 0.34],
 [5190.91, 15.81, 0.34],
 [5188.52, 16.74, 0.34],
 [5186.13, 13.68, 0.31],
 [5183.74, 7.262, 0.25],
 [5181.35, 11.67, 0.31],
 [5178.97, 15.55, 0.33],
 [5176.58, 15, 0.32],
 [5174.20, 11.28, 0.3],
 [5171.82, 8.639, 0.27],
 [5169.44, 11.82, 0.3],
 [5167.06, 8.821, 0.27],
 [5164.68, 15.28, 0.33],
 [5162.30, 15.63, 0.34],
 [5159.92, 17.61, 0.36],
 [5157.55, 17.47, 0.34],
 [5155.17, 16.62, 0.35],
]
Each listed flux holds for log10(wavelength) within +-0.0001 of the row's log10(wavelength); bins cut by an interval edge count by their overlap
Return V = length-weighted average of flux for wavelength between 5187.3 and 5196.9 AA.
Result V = 15.9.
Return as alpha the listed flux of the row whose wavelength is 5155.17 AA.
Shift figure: 16.62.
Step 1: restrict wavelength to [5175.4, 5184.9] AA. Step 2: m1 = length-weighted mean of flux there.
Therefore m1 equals 12.4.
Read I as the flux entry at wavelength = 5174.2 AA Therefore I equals 11.28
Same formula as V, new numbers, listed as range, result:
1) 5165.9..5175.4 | 10.2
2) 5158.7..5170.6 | 13.8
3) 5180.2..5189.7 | 12.3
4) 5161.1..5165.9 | 15.4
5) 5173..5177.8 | 13.1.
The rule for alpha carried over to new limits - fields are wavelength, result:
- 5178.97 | 15.55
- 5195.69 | 16.25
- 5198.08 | 18.31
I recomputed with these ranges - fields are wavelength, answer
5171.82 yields 8.639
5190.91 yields 15.81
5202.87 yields 17.68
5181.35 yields 11.67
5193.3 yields 14.95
